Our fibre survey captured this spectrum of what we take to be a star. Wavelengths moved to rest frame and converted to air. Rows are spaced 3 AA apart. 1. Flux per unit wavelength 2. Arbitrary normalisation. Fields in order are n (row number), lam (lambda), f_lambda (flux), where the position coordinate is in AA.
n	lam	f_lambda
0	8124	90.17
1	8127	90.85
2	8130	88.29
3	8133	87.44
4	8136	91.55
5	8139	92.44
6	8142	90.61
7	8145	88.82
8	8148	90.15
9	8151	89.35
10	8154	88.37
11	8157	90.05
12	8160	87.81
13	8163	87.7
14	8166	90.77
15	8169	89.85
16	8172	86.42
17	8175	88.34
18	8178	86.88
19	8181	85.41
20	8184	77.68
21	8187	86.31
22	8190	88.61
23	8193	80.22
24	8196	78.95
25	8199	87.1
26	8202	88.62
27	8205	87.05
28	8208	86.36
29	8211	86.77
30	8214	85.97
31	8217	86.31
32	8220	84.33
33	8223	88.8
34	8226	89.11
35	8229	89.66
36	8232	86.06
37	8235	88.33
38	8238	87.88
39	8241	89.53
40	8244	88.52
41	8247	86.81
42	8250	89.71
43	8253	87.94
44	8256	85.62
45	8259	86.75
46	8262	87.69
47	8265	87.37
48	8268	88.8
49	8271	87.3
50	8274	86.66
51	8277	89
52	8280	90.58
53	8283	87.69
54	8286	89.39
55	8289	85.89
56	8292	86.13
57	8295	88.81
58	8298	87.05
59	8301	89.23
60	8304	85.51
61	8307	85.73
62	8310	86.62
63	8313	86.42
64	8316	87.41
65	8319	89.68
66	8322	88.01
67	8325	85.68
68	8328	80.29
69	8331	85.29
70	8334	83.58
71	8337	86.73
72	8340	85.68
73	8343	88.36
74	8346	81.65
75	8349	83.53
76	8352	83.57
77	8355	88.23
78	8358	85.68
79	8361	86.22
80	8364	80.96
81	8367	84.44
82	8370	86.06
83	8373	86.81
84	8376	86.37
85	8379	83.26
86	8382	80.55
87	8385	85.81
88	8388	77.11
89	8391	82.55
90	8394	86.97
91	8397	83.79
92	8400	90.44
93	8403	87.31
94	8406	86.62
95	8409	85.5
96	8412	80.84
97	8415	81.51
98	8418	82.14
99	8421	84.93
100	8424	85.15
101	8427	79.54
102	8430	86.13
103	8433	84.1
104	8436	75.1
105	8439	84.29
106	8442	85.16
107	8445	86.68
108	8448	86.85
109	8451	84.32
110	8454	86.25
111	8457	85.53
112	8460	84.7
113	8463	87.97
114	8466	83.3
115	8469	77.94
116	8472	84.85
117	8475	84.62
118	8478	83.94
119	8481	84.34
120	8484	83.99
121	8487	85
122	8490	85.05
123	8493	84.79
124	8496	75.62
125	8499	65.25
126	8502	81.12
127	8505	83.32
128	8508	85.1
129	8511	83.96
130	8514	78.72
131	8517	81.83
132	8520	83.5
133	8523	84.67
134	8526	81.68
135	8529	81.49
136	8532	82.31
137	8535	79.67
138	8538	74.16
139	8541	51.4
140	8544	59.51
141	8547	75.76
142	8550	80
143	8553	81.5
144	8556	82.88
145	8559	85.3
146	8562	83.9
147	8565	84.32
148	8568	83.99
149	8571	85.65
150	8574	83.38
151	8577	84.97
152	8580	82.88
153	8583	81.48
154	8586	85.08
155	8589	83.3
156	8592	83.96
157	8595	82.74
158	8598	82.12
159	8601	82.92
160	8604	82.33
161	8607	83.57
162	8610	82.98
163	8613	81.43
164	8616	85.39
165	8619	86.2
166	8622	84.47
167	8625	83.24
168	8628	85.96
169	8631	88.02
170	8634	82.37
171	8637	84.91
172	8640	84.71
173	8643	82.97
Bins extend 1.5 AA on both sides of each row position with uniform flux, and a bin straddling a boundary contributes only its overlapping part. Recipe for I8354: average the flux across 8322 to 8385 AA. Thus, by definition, 84.8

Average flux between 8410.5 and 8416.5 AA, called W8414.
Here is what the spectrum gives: 81.2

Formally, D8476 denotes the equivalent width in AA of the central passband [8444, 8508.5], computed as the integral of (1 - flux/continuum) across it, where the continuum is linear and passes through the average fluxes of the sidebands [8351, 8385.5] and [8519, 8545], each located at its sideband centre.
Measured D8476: -3.64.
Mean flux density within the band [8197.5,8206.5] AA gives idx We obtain 87.6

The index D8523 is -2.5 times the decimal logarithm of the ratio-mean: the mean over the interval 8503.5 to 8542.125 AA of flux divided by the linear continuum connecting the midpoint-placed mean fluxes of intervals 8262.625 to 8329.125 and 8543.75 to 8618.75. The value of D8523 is 0.051 mag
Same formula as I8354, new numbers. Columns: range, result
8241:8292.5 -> 87.8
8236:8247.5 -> 88.3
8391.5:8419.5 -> 84.9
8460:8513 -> 82.4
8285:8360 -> 86.1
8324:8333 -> 83.6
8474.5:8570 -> 80.1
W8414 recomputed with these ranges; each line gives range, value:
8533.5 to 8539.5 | 76.9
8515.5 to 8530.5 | 82.6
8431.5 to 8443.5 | 82.2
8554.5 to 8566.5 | 84.1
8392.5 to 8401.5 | 87.1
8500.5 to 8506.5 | 82.2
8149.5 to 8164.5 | 88.7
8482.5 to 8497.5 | 82.9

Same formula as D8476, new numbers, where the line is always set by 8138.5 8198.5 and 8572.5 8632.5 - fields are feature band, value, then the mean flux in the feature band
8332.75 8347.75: 0.1 AA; 85.2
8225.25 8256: -0.6 AA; 88.2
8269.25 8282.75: -0.3 AA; 88.3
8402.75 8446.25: 0.8 AA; 83.5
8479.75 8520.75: 1.5 AA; 81.5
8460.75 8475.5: 0.2 AA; 83.7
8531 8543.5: 2.1 AA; 70.5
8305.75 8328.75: -0.1 AA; 86.4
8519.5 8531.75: 0.2 AA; 82.7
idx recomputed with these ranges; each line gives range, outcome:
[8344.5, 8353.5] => 82.9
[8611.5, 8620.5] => 84.3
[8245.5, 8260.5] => 87.4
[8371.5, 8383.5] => 84.2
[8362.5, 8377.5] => 84.9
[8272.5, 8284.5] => 88.5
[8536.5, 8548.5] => 65.2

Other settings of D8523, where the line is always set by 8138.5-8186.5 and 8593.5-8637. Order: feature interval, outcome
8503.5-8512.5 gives 0.01 mag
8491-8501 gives 0.12 mag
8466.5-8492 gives 0.02 mag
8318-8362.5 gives 0.01 mag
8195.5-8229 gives 0.01 mag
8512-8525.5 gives 0.03 mag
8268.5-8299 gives -0.01 mag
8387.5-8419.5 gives 0.02 mag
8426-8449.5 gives 0.02 mag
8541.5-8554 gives 0.17 mag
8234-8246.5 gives -0.01 mag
